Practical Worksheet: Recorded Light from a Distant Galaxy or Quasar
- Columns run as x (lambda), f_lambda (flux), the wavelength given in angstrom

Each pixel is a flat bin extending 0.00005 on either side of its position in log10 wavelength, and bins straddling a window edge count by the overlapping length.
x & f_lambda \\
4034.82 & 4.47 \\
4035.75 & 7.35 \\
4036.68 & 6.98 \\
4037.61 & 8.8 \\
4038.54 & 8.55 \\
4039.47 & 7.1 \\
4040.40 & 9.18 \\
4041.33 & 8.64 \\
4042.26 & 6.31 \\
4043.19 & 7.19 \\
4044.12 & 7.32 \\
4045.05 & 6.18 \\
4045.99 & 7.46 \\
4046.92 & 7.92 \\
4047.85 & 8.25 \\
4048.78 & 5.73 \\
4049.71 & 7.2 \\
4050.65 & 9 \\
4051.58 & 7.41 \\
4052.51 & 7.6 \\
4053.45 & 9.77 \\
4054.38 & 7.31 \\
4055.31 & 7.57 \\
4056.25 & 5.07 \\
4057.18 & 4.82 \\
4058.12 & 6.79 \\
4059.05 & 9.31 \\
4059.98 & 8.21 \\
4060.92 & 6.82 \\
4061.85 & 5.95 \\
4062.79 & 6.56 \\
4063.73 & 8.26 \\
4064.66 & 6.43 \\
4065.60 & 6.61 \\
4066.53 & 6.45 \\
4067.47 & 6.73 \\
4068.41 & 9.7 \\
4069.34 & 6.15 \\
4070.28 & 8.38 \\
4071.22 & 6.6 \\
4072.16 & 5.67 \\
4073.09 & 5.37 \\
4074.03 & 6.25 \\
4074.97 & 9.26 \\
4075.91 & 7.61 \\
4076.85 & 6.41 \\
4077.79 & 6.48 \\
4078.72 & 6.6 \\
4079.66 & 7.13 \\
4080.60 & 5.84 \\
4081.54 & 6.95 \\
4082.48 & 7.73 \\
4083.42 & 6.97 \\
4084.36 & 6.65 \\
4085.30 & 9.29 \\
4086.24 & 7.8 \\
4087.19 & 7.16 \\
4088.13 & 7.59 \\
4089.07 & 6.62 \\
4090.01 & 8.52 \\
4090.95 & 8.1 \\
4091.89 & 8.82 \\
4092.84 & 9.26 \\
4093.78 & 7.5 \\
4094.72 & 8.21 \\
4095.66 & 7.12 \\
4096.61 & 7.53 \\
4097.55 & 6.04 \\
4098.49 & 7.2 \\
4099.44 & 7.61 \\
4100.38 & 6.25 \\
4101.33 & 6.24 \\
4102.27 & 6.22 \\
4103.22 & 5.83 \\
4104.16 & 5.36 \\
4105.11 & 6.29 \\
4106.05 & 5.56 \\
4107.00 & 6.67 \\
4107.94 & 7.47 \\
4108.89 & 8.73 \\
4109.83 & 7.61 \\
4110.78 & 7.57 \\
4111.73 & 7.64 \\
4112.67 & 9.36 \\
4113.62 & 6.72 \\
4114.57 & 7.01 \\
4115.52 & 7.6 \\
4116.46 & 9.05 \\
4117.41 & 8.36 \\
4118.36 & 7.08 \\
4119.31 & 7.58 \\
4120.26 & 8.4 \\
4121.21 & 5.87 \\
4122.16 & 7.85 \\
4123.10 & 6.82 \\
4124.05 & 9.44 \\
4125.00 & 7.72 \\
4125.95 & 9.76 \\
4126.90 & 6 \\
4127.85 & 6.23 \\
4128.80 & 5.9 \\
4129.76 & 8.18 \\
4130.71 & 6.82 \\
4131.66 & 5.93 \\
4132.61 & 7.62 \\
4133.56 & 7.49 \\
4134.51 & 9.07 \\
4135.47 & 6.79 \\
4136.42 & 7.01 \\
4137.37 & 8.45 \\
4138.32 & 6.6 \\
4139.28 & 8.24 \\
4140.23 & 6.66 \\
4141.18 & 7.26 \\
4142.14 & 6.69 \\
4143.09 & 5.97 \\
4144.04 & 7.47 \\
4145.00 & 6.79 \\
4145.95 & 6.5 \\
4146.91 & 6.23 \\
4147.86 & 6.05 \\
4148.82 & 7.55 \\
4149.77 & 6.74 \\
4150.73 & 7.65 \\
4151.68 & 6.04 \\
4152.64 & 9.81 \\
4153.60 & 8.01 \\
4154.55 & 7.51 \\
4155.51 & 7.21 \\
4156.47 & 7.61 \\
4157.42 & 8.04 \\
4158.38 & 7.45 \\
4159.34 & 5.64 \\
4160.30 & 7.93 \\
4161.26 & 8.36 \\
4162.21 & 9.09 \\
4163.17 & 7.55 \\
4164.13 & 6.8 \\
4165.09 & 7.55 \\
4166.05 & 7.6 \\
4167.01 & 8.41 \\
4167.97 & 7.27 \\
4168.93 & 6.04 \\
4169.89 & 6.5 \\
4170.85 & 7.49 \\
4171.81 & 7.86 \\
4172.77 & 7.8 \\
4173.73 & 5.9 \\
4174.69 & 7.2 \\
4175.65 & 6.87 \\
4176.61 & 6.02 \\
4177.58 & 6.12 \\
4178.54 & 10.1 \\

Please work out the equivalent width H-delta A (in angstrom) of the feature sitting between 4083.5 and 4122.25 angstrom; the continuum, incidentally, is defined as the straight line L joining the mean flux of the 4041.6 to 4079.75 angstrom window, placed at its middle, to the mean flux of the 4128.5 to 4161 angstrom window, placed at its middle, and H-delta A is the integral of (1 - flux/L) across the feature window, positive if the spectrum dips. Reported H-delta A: -1.18 angstrom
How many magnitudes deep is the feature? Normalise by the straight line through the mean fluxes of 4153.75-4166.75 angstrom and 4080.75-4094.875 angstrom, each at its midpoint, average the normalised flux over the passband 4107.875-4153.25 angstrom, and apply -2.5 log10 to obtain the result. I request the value 0.04 mag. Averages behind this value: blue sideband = 7.76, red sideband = 7.59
